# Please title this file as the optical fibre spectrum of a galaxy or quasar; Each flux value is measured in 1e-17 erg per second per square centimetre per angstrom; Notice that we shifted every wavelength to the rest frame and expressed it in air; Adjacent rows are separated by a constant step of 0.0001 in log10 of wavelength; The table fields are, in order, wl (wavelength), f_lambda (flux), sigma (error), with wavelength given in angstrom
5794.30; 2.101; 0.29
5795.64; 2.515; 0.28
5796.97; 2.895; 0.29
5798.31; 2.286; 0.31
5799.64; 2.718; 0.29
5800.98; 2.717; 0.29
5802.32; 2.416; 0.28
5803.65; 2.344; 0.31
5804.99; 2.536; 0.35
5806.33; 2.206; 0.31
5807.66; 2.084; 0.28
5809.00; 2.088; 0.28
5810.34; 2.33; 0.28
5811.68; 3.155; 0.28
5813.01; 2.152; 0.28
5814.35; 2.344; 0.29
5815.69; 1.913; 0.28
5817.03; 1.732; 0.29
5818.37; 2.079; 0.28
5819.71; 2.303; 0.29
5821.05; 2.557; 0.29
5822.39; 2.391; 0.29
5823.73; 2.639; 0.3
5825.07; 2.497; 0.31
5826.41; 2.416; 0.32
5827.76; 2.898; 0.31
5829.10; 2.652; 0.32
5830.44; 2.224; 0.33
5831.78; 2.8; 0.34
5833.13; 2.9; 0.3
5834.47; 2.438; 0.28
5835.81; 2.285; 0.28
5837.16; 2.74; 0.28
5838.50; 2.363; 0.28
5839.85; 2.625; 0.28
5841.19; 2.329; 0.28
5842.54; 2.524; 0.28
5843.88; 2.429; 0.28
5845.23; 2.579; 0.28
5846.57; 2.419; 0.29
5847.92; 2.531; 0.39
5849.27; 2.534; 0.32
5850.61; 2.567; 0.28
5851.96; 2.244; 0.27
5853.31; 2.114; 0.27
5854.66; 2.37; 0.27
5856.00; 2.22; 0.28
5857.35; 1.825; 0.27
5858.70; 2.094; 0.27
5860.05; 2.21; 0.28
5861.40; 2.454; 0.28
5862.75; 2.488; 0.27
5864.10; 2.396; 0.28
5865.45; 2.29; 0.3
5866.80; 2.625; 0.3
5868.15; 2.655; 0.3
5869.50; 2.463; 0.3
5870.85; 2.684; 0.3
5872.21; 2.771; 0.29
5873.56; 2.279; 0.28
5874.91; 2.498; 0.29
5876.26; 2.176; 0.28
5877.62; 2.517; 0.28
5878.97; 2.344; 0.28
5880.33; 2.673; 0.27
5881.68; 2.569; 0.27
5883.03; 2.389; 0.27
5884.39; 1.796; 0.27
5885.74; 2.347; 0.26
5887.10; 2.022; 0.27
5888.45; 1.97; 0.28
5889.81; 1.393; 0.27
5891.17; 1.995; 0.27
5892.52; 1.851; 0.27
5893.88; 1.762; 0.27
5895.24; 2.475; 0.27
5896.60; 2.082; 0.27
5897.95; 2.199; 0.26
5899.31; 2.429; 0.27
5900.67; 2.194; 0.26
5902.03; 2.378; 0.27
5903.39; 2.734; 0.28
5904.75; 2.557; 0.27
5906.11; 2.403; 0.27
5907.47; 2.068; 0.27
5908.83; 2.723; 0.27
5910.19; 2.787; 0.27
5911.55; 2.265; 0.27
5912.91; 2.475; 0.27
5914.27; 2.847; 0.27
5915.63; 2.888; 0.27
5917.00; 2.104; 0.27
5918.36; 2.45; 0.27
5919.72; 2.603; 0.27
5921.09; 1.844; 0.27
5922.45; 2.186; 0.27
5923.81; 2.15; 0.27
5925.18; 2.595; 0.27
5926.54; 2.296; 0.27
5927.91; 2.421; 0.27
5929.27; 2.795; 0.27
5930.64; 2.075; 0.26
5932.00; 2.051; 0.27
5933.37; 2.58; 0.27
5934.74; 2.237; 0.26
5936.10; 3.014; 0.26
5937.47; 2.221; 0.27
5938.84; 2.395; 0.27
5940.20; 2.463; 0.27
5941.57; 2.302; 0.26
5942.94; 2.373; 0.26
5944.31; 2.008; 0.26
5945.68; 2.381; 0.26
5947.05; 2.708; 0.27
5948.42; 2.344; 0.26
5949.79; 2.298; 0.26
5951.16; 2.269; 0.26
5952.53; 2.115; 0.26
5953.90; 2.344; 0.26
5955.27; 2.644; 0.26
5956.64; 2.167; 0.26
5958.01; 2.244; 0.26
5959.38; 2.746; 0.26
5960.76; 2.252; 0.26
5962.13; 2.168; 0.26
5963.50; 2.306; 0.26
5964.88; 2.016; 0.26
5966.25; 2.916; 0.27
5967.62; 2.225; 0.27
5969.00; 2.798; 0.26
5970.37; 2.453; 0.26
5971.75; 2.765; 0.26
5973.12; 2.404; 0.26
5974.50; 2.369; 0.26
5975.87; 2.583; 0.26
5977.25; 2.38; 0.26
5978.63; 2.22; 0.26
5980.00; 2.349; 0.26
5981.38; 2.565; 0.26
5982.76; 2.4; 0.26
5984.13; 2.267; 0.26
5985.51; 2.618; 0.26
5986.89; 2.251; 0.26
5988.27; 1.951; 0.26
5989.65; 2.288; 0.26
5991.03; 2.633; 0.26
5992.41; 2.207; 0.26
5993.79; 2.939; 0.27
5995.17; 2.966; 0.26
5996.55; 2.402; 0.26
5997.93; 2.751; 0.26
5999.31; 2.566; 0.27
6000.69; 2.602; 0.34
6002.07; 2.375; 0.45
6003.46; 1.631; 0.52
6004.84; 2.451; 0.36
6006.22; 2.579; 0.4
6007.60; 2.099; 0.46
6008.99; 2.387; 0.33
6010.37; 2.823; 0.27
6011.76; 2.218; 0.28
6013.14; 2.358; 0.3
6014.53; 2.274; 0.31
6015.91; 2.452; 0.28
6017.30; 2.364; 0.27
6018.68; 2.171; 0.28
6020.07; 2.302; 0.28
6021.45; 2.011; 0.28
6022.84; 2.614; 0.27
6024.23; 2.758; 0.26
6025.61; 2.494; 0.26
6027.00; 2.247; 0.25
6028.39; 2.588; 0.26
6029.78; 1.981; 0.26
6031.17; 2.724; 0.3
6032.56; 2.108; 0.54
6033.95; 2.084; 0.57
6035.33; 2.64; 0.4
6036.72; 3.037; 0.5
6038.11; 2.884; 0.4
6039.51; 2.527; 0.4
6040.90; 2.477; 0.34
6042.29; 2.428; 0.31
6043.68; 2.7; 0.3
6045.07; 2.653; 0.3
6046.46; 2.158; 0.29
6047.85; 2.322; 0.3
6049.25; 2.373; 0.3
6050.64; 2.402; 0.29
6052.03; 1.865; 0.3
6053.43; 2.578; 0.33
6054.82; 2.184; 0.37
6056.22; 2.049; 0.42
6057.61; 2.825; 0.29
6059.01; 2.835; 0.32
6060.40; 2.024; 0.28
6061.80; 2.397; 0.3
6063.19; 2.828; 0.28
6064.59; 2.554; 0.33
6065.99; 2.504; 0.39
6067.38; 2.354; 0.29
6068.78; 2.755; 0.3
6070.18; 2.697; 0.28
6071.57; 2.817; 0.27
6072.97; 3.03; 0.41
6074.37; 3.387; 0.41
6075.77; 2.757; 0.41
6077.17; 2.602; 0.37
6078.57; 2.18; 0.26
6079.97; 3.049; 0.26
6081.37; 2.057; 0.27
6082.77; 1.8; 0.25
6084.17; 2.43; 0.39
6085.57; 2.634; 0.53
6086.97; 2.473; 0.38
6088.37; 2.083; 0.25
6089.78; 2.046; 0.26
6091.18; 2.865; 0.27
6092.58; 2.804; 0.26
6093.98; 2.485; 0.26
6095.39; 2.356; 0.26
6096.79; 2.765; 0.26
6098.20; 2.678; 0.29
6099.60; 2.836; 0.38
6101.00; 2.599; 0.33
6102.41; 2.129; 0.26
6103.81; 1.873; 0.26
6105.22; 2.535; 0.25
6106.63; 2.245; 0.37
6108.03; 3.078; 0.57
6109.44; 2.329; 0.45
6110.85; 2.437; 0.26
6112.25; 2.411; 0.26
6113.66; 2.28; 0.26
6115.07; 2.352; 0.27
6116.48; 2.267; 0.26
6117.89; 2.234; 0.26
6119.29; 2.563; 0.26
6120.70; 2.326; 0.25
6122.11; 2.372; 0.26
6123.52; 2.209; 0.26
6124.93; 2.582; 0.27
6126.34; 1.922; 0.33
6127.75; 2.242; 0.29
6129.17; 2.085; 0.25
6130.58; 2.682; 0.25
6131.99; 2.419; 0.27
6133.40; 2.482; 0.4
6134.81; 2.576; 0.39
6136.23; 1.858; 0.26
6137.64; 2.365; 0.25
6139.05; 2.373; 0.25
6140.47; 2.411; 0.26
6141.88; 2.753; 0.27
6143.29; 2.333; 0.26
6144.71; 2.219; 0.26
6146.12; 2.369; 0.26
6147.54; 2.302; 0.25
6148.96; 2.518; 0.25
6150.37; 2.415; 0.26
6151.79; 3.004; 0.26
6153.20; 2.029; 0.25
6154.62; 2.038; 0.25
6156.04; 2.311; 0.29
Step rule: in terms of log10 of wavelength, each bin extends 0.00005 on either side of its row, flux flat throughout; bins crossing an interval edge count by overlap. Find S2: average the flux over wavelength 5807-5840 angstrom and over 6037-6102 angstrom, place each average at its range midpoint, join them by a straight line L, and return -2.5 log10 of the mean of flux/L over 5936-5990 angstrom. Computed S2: 0.04 mag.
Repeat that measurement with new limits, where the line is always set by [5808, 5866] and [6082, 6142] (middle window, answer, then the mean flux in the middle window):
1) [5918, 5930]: 0.01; 2.37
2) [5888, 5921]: 0.04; 2.31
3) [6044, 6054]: 0.02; 2.35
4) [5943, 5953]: 0.04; 2.31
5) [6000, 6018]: 0.02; 2.35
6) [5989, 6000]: -0.09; 2.6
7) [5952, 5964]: 0.03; 2.34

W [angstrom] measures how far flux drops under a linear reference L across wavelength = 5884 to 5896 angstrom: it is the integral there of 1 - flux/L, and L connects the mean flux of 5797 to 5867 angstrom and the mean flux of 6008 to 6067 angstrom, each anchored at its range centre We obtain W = 2.3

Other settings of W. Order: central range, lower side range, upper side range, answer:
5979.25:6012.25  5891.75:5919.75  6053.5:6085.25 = 0.6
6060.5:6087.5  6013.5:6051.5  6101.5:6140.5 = -2.2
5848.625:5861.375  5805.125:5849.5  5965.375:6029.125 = 0.9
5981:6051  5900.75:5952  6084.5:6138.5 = -0.7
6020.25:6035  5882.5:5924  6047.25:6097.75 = 0.5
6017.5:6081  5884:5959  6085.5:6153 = -3.3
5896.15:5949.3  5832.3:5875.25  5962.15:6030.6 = 0.5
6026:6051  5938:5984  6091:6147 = -0.6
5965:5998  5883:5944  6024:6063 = -1.3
